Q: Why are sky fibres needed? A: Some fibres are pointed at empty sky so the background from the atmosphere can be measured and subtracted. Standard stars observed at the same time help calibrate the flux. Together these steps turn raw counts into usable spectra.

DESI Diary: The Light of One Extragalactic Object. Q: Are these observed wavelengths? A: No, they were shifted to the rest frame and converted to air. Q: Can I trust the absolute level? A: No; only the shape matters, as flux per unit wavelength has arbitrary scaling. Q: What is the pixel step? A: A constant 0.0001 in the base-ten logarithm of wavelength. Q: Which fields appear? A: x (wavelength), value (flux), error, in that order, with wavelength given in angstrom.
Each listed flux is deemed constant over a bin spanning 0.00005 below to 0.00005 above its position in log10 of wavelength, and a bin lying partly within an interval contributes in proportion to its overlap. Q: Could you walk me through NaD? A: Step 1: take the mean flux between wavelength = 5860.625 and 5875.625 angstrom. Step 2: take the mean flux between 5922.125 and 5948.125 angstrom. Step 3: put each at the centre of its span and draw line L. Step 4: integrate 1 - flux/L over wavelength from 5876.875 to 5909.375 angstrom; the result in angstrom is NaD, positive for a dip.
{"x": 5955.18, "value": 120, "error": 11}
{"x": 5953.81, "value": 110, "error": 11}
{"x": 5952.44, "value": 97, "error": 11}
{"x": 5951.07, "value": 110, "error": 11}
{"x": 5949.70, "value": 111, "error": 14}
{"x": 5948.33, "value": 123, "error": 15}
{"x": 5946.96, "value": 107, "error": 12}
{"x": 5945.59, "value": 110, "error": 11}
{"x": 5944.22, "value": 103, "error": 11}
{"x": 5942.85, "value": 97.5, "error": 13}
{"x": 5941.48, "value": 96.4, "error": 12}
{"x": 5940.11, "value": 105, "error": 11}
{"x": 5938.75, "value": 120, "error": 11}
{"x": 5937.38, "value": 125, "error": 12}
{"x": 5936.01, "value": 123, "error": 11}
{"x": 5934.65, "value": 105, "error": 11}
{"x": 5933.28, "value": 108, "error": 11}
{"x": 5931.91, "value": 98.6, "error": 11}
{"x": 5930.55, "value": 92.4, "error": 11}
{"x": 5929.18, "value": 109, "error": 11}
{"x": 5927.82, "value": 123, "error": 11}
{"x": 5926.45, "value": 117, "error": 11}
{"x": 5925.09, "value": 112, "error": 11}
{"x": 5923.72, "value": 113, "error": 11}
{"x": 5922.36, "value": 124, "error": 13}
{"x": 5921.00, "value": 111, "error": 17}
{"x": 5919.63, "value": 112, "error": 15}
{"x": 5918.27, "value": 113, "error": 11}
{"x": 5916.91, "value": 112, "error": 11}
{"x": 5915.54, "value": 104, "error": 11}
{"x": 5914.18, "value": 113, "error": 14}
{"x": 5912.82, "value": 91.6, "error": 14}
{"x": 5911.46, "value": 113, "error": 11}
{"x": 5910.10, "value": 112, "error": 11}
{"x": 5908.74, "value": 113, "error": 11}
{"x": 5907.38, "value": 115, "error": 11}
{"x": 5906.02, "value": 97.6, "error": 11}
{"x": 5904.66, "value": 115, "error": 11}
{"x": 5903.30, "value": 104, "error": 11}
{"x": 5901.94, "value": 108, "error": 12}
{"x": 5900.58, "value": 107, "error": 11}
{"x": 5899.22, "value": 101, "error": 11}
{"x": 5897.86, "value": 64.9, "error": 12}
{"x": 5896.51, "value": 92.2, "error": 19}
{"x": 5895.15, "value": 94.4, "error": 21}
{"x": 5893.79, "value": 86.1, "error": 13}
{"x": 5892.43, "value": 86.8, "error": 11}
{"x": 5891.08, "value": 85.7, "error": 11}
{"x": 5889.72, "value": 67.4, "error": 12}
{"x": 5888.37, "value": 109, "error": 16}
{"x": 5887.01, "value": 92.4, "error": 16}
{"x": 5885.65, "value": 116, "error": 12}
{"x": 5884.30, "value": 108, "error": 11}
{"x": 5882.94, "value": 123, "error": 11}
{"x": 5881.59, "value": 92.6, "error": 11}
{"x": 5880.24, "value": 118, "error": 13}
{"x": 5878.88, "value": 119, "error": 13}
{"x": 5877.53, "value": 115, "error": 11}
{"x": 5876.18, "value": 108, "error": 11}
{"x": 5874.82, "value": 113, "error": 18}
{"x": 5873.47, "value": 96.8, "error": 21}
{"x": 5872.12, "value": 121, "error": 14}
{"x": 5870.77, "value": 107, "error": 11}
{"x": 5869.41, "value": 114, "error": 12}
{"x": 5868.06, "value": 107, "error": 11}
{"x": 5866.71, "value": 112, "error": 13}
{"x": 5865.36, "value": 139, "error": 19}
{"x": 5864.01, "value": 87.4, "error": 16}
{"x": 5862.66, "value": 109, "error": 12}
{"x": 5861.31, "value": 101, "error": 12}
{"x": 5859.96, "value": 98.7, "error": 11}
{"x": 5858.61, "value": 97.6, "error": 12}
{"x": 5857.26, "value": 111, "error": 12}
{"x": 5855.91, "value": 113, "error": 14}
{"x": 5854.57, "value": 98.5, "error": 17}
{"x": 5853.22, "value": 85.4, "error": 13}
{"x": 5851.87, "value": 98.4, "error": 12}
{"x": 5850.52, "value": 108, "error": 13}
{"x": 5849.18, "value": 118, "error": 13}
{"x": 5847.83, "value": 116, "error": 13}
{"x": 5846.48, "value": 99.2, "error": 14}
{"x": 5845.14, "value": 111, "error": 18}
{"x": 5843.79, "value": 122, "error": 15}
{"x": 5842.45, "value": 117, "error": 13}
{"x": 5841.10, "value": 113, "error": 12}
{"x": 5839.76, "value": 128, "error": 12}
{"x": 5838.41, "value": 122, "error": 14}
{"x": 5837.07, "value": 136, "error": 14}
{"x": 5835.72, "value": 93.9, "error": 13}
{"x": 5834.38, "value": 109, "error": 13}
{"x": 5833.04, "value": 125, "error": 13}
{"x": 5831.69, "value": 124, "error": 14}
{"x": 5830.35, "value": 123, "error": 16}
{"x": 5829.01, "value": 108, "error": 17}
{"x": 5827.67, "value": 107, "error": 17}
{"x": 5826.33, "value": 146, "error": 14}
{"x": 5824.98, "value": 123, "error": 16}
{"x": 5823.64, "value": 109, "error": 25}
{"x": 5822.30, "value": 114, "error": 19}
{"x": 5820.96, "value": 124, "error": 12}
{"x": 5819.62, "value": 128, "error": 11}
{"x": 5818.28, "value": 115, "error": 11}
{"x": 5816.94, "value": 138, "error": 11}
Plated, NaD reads 2.5 angstrom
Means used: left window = 110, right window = 110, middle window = 101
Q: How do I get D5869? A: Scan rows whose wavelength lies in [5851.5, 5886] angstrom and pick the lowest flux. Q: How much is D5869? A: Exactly 85.4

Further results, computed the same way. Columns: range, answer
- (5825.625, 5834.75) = 107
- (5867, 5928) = 64.9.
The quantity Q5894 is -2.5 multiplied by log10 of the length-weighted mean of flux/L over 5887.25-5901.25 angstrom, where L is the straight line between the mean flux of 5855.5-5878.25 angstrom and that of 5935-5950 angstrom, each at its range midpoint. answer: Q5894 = 0.22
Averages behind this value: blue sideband 109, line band 89.5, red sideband 111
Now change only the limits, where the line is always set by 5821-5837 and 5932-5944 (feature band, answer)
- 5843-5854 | 0.085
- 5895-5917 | 0.083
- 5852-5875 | 0.085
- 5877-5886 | 0.004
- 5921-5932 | -0.018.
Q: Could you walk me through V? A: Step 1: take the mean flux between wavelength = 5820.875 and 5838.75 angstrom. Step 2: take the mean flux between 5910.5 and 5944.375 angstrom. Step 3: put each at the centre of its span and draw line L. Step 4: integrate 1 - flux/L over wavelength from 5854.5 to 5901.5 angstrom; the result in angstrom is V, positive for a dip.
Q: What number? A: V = 4.5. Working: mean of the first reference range 119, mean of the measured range 103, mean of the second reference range 110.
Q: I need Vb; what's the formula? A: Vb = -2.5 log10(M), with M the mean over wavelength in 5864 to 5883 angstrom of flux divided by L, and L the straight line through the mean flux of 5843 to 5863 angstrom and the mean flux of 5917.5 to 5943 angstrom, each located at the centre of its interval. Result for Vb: -0.048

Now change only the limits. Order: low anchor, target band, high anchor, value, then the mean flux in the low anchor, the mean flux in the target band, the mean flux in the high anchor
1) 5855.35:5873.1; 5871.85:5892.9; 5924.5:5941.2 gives 0.051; 109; 104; 111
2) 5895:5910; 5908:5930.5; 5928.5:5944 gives -0.071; 102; 111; 107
